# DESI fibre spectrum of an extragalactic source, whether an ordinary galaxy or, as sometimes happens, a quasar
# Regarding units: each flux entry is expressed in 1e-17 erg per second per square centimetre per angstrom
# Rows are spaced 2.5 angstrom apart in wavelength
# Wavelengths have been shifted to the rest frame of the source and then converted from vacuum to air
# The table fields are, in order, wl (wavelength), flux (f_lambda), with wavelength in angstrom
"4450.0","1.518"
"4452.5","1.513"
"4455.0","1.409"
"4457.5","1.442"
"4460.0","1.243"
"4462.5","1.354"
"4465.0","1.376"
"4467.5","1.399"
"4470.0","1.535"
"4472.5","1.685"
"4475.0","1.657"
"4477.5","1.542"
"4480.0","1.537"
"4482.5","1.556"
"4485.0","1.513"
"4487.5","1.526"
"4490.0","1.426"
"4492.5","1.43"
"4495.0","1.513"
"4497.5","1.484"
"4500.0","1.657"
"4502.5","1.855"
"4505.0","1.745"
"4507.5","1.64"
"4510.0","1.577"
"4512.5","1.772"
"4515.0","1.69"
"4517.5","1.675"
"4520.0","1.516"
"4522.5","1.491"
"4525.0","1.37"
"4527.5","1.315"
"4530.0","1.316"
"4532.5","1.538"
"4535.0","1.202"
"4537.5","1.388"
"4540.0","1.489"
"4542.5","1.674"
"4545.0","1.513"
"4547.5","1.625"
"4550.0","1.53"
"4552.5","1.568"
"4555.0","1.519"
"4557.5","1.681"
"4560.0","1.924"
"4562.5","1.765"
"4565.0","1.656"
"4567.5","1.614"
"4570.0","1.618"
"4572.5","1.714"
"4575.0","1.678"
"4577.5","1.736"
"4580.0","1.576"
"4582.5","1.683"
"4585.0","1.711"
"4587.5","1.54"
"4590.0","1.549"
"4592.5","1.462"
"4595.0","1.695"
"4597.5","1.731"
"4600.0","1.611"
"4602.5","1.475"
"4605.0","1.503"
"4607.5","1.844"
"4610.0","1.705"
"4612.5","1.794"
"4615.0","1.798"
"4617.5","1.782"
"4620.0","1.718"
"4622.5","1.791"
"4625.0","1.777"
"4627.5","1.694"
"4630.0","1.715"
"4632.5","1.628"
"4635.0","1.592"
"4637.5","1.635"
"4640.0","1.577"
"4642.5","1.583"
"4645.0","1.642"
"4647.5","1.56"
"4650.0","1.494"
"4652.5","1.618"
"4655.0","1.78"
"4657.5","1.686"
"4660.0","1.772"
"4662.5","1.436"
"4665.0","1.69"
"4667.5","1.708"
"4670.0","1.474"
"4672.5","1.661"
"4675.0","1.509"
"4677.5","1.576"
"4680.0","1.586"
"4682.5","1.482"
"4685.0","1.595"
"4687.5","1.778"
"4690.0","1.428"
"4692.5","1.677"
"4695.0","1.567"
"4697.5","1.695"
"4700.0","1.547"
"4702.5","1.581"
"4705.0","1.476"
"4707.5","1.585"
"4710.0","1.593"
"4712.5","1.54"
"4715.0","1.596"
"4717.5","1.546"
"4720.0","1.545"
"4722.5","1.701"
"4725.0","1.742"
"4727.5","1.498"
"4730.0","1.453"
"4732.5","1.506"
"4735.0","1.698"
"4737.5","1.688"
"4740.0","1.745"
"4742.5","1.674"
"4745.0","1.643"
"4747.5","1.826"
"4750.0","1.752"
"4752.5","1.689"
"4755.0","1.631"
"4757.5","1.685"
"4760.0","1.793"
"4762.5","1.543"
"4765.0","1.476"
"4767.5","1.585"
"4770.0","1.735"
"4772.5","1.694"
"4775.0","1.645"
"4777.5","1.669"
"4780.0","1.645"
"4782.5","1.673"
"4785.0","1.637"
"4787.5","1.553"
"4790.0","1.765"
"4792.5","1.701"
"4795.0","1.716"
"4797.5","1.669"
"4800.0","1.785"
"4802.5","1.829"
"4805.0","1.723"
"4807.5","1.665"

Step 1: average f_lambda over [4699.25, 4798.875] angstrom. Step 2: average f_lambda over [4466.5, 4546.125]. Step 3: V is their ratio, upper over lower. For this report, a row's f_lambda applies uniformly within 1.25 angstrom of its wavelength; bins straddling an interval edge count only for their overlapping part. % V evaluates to 1.06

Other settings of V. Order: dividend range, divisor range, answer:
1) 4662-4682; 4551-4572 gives 0.95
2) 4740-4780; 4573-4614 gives 1.02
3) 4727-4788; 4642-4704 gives 1.03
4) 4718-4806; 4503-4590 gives 1.05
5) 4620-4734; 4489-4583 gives 1.02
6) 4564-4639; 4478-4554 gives 1.08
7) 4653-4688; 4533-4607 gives 1.01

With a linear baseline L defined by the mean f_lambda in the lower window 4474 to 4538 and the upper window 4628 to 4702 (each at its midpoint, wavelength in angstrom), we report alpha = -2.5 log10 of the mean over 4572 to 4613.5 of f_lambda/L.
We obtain -0.05 mag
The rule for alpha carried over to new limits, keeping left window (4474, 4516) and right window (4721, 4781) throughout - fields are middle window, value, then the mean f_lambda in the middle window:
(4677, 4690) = 0.03 mag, 1.59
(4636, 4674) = 0.01 mag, 1.62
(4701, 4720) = 0.06 mag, 1.56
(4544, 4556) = 0.04 mag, 1.55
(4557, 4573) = -0.07 mag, 1.71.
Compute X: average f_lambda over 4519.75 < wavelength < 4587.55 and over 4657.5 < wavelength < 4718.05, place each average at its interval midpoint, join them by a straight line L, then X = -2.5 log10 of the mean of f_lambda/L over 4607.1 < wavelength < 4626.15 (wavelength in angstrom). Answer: -0.13 mag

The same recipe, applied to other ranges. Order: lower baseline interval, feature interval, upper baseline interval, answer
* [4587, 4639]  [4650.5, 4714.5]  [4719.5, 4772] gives 0.04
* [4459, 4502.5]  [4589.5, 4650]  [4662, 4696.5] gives -0.06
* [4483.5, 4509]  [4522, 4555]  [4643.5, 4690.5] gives 0.09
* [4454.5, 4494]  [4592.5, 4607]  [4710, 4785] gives -0.03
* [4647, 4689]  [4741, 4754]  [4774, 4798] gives -0.04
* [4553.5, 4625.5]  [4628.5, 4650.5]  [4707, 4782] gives 0.04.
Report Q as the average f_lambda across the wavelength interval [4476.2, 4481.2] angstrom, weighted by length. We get 1.54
